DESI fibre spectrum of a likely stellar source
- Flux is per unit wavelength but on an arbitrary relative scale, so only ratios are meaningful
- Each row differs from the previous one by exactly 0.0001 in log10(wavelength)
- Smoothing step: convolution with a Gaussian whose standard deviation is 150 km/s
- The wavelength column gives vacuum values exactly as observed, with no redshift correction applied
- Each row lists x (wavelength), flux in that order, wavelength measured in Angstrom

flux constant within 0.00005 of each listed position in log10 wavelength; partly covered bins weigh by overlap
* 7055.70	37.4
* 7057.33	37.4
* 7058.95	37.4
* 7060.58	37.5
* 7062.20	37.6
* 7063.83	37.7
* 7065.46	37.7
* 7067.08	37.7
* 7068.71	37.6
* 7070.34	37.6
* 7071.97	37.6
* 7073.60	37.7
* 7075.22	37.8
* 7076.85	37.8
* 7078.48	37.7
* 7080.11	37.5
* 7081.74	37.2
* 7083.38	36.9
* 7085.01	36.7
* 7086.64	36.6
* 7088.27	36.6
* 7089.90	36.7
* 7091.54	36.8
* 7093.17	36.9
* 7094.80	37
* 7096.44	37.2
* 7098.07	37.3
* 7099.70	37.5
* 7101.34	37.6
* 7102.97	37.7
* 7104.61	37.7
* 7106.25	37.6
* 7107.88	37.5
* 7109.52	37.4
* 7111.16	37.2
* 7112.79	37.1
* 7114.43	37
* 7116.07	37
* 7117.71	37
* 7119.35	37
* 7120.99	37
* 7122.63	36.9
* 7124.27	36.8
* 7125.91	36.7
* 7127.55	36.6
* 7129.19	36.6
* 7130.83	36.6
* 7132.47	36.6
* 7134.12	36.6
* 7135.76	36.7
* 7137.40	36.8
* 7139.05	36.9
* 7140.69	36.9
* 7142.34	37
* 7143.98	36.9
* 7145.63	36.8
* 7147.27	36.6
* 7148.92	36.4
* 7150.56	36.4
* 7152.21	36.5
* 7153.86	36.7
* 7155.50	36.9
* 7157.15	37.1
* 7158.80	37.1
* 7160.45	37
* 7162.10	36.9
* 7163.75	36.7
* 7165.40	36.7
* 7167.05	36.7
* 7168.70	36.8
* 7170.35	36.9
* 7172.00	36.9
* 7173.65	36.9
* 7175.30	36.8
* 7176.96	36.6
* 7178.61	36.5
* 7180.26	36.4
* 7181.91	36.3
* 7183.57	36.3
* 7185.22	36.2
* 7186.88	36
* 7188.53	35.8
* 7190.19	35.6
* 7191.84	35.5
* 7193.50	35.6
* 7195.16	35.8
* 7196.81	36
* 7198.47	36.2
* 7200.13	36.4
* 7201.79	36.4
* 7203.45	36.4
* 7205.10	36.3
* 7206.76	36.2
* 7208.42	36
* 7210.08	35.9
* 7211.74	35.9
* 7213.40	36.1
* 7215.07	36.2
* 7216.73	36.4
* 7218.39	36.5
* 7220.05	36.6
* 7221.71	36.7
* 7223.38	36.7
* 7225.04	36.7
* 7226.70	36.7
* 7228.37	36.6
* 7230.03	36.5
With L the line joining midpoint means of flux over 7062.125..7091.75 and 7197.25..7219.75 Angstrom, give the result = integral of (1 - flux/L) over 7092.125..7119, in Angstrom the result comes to -0.1 Angstrom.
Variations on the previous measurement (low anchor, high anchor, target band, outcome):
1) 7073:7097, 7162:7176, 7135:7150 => 0.1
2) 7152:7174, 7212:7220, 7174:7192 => 0.2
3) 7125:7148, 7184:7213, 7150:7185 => -0.3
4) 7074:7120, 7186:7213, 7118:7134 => 0.1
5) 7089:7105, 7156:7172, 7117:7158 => 0.3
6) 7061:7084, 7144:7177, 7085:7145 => 0.3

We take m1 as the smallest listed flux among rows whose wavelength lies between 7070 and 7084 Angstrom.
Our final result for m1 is 36.9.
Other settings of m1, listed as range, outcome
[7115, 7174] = 36.4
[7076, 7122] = 36.6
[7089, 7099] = 36.7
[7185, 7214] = 35.5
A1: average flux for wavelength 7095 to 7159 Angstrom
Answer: 37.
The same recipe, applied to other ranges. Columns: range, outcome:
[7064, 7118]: 37.3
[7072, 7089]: 37.3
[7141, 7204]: 36.5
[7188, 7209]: 36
